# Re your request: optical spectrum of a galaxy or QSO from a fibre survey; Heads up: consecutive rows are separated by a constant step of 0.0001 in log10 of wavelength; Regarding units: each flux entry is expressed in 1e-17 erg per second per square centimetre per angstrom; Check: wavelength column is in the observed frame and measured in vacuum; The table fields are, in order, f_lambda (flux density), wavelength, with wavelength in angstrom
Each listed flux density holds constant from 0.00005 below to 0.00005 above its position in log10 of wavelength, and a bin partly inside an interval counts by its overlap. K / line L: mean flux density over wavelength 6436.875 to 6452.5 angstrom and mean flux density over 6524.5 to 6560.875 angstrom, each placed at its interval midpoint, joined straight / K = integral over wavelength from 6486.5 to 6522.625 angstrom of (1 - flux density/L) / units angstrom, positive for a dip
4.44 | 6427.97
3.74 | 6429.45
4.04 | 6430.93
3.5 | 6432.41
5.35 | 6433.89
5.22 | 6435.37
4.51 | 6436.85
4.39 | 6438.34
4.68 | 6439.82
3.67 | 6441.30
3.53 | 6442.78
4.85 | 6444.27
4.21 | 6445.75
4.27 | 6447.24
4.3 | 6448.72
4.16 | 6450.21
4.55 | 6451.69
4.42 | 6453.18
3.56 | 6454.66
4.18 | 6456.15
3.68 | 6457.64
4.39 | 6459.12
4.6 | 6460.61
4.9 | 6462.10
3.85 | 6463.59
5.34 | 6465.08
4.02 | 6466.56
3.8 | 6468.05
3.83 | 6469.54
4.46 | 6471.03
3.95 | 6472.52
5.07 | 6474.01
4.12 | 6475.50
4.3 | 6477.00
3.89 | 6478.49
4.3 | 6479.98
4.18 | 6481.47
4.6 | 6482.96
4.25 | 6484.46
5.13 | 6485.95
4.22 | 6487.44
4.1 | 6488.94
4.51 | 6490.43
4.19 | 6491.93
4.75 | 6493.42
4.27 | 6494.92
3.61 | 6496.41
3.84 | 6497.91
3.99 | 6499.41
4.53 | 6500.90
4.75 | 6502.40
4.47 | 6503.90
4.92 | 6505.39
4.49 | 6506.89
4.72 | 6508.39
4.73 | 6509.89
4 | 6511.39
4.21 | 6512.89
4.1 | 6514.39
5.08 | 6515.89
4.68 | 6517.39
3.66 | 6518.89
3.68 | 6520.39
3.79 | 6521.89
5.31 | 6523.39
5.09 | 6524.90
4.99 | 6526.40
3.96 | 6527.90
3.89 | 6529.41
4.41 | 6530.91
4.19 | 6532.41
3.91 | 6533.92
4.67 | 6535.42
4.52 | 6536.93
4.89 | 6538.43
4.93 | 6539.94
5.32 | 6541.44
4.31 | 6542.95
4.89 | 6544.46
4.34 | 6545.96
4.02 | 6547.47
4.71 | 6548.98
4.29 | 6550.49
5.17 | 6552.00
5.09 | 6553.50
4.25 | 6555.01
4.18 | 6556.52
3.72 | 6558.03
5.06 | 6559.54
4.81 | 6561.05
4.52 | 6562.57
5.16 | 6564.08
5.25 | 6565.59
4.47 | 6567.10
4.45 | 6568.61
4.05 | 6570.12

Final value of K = 1.00 angstrom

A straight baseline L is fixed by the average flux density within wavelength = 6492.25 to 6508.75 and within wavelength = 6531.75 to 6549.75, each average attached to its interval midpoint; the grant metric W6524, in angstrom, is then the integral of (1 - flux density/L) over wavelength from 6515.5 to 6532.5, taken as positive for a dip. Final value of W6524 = 0.4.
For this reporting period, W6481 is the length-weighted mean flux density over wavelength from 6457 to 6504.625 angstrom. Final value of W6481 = 4.31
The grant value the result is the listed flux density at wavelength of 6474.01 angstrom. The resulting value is 5.07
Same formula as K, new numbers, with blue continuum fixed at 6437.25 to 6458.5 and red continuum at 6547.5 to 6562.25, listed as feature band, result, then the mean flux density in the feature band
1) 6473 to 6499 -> 0.0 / 4.3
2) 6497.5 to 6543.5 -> -0.2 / 4.46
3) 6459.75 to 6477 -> -0.4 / 4.35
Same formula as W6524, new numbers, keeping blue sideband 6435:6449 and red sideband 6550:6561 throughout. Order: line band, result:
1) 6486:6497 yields 0.3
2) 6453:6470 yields 0.6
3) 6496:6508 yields 0.3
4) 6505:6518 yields -0.2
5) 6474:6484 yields 0.3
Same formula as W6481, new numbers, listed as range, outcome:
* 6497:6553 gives 4.47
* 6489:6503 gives 4.26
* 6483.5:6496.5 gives 4.38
